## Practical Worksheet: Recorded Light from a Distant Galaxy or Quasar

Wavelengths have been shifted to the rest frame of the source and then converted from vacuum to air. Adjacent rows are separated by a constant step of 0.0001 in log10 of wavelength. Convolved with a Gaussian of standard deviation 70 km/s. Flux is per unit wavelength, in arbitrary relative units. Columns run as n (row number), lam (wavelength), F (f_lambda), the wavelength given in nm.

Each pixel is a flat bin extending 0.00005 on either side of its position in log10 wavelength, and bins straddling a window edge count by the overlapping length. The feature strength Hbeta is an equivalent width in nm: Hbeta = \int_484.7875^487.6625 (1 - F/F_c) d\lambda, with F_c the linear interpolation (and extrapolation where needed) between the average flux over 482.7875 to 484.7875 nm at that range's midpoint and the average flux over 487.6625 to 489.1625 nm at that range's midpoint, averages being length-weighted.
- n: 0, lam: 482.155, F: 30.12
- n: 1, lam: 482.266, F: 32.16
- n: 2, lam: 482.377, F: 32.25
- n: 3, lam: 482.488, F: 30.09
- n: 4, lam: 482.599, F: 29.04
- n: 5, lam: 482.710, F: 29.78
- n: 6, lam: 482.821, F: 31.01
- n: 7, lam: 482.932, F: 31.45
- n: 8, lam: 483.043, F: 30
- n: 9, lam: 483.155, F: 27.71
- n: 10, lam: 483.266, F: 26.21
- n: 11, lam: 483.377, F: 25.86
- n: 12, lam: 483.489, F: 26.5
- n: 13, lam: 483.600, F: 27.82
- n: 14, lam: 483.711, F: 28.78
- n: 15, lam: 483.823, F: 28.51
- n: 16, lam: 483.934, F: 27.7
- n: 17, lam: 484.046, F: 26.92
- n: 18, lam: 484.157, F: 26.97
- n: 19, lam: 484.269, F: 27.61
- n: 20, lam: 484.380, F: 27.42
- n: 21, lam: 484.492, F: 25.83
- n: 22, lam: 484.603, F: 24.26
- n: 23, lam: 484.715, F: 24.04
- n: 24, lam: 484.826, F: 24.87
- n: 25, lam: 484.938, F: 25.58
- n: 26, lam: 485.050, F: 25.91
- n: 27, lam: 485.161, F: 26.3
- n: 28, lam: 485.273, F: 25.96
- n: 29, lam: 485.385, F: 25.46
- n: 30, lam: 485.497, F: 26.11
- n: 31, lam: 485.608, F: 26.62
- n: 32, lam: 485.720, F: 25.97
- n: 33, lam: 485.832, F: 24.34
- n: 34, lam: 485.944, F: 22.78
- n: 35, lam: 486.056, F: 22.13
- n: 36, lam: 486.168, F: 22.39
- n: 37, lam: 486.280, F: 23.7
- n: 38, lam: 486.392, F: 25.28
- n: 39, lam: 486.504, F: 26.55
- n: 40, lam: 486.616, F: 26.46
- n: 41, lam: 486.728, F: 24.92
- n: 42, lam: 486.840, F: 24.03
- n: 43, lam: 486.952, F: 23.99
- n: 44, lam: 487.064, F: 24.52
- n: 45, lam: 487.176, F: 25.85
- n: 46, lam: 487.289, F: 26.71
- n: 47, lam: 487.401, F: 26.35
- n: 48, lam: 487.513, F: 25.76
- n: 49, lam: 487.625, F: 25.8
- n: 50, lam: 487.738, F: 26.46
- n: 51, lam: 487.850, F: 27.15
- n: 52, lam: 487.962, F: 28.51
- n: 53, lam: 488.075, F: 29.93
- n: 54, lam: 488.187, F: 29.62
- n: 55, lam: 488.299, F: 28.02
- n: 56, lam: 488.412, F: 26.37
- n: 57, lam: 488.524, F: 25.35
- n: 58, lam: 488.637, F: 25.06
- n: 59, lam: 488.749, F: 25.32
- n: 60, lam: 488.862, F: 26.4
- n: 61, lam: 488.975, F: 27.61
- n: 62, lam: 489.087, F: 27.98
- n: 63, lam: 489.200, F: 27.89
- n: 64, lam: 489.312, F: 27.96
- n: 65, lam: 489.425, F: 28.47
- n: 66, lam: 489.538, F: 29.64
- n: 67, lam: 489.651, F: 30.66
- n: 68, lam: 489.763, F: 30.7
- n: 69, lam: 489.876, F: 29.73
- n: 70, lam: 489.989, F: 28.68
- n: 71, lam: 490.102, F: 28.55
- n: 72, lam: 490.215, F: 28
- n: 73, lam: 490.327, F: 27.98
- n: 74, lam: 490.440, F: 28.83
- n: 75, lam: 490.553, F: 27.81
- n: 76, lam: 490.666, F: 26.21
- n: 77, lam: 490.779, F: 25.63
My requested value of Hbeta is 0.22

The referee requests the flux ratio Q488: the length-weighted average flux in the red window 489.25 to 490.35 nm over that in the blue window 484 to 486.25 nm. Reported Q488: 1.1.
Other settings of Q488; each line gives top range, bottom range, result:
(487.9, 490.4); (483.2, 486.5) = 1.09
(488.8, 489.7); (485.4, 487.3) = 1.14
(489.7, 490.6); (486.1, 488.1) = 1.12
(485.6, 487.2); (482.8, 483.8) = 0.87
